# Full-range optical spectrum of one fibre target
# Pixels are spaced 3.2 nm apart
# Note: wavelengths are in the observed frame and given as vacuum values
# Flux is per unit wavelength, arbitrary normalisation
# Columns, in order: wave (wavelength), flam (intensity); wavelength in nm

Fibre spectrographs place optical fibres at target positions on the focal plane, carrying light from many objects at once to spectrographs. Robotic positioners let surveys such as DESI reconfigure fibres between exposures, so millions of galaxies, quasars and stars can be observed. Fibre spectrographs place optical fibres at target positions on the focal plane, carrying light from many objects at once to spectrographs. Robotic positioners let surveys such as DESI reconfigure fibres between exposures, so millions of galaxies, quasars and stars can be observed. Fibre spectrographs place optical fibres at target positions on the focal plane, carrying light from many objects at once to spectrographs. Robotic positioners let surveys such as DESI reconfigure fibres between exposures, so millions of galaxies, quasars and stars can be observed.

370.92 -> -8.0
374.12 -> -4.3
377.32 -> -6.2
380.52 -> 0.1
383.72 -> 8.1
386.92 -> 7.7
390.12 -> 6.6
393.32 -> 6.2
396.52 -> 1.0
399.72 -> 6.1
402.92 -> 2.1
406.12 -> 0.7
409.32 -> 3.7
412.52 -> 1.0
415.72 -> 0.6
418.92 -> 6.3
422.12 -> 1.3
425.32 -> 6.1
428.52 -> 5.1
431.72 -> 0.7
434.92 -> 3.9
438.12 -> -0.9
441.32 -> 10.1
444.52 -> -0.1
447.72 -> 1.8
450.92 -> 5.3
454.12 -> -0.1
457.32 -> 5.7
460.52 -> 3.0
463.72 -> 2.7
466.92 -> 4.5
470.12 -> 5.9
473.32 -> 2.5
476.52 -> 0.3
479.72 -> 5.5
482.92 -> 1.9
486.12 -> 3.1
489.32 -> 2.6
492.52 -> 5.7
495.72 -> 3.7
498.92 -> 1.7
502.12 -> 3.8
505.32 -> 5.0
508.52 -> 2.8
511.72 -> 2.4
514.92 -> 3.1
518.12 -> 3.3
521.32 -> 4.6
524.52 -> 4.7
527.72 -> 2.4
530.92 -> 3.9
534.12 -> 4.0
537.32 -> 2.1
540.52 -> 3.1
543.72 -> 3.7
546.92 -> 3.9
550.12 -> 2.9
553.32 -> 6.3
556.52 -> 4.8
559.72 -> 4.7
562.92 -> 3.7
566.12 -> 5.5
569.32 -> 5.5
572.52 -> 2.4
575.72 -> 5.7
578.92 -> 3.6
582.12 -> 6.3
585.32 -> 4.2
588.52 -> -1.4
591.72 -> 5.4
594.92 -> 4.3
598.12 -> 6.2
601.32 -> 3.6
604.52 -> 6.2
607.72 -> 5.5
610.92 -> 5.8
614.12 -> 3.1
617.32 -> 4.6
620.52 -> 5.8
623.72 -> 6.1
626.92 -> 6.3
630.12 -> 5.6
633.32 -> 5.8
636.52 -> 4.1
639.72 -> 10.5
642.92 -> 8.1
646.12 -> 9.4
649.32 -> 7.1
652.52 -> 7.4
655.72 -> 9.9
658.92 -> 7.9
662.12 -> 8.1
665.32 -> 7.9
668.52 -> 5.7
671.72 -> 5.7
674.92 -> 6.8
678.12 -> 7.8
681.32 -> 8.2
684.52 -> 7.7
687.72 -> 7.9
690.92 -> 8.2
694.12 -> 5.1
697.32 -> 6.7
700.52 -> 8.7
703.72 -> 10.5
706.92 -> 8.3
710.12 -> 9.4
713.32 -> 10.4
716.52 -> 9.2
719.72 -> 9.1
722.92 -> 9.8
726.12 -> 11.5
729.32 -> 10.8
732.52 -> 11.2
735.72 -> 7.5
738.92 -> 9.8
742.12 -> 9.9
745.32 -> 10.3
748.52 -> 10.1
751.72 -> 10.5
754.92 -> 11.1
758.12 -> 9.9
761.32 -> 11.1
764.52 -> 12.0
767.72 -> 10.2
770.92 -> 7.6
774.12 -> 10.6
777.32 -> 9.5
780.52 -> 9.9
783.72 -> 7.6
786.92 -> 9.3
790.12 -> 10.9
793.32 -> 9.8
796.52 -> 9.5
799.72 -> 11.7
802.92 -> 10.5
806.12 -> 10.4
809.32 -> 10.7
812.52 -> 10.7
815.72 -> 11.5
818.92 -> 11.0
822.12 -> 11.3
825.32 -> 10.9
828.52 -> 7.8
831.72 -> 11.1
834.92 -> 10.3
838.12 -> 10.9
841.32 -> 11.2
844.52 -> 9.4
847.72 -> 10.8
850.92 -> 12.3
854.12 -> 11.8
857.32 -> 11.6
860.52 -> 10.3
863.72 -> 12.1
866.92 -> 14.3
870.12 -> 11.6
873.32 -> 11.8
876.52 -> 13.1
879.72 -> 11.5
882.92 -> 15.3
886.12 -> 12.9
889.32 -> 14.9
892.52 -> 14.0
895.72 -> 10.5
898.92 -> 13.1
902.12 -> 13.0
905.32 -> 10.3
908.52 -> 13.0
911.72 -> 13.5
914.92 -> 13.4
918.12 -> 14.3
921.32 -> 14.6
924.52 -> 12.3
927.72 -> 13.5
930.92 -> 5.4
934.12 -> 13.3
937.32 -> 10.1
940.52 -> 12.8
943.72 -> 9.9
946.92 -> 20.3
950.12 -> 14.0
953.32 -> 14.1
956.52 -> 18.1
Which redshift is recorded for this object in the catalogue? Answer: 0.601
